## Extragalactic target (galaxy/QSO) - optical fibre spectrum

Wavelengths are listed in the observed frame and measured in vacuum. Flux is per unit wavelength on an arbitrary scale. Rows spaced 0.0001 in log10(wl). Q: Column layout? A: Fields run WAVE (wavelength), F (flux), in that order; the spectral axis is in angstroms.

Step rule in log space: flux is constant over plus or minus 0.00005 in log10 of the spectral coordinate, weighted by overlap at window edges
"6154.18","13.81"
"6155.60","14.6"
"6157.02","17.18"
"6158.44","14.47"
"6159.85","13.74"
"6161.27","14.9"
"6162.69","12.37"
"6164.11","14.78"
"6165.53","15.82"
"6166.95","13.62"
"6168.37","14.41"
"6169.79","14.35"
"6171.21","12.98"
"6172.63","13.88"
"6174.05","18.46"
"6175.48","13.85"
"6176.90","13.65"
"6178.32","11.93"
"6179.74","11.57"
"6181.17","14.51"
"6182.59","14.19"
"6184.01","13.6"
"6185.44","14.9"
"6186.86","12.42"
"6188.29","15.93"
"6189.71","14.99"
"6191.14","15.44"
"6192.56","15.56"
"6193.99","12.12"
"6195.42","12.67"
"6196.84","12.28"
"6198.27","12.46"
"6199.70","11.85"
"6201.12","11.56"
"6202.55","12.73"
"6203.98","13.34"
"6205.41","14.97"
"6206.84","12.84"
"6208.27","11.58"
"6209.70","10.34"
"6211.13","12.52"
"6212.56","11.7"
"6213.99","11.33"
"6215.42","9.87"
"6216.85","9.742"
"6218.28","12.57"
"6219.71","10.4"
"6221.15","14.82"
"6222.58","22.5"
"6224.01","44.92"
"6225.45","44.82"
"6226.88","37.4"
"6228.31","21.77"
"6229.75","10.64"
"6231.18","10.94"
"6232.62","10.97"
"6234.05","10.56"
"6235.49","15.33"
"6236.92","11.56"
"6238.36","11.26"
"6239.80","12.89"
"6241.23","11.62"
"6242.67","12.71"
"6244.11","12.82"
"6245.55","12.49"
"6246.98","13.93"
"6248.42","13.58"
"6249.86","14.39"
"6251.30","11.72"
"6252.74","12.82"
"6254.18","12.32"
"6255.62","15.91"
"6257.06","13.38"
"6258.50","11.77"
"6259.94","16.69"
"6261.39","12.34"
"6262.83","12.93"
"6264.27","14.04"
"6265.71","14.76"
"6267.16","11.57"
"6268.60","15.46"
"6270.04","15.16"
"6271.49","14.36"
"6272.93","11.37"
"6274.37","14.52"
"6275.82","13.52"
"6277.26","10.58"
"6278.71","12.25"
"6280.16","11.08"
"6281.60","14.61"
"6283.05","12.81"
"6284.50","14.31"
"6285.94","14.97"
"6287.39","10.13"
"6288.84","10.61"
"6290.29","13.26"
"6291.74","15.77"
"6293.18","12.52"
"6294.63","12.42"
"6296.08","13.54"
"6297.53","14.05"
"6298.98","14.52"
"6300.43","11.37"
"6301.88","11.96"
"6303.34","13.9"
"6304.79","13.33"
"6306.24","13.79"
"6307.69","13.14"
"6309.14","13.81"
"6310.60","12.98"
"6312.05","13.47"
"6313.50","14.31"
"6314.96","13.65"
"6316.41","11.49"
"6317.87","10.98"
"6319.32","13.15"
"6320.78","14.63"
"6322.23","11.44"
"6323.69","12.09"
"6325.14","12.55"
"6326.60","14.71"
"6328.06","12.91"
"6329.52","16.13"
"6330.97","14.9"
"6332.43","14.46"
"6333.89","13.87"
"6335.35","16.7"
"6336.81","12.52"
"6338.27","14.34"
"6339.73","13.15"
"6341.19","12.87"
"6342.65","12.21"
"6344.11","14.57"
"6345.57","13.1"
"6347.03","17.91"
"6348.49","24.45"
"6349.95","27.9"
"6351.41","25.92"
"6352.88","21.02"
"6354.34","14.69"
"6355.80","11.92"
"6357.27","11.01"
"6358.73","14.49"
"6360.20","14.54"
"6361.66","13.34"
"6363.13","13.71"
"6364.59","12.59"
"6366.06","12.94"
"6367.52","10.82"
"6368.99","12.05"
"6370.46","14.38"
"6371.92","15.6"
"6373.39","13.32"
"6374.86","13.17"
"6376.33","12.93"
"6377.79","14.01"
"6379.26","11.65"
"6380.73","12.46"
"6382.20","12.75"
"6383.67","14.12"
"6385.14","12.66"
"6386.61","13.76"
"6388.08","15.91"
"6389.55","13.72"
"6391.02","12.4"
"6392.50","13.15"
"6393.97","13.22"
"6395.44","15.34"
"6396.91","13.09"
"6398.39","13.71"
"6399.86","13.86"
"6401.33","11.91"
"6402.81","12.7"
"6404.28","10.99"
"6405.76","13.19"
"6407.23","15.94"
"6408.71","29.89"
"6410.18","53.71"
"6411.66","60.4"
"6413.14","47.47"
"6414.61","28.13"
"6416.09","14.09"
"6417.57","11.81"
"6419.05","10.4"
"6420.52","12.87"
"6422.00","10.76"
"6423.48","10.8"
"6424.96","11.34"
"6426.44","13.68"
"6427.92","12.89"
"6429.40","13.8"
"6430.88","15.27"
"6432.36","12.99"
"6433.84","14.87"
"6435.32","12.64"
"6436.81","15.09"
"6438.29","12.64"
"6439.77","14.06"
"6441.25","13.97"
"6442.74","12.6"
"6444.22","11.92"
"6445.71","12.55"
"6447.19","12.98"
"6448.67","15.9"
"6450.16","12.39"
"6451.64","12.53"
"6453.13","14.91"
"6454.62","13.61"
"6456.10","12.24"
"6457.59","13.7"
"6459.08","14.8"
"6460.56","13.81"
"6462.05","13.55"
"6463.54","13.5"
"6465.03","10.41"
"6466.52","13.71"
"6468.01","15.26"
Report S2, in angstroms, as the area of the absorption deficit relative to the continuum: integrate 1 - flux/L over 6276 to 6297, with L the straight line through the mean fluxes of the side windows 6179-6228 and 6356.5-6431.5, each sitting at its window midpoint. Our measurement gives 4.1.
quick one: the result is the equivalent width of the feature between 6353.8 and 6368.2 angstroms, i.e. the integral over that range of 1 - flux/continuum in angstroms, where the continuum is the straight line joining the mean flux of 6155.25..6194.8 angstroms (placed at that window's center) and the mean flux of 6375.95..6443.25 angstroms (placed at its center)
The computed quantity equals 2.8 angstroms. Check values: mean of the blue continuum 14.3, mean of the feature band 13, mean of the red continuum 16.5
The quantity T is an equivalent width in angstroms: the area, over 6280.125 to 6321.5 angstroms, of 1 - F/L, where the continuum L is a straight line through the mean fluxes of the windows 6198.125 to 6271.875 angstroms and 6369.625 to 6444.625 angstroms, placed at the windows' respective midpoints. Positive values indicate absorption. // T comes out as 5.9 angstroms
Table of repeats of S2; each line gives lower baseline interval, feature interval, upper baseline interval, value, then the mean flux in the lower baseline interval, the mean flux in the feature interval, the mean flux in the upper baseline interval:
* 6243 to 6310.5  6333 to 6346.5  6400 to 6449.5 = 1.2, 13.3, 13.8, 17.6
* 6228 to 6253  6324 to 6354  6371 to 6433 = -1.9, 12.7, 16.2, 16.8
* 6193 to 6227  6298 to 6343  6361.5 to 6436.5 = 7.4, 15.9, 13.4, 16.2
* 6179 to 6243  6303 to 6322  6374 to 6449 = 2.9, 15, 13.2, 16.2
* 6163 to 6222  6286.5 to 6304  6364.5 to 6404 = 0.5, 13.2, 12.8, 13.3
